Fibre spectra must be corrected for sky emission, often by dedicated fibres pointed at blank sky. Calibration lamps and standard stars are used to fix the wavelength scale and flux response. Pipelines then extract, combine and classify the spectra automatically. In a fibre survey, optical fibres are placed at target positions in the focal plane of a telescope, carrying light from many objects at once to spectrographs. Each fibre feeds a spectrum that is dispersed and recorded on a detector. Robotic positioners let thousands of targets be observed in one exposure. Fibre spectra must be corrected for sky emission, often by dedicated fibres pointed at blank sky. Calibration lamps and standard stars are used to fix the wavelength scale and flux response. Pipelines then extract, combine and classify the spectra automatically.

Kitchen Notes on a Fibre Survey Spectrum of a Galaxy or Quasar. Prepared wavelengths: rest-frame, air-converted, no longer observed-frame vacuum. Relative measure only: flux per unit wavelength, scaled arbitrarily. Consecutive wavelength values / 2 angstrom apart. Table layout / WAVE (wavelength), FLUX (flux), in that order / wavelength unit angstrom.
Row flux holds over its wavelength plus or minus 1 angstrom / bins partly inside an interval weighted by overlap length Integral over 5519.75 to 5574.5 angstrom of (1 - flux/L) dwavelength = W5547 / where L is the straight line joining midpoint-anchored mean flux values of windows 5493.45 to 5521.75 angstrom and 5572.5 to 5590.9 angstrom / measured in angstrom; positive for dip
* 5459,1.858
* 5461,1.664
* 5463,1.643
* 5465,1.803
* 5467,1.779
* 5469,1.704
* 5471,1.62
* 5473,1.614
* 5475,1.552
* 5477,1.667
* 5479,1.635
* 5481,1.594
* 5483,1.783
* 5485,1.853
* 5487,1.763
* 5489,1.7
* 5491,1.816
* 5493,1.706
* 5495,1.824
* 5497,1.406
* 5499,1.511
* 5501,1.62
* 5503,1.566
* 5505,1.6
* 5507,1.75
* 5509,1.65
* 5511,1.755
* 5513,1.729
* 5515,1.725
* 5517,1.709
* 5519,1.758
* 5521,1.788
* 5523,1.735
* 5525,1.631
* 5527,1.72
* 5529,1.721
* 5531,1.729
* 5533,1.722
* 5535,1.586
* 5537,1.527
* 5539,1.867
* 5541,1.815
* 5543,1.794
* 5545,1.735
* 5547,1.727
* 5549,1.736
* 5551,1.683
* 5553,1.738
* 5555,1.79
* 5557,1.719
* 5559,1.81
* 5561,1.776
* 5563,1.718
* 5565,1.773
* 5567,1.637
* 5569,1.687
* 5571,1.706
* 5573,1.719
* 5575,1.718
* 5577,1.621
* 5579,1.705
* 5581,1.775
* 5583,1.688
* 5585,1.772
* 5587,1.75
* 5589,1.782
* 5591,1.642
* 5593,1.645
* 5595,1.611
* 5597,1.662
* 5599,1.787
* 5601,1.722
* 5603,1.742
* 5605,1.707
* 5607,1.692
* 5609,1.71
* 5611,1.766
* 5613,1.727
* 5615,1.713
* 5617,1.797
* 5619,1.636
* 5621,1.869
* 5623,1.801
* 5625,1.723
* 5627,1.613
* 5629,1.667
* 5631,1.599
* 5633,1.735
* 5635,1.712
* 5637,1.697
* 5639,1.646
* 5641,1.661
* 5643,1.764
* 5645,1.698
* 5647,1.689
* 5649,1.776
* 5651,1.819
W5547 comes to -0.9 angstrom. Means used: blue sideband 1.67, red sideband 1.72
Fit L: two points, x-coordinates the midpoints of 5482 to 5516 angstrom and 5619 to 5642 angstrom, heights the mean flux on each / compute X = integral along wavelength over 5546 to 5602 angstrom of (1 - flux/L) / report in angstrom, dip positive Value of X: -0.7 angstrom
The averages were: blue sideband 1.69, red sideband 1.7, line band 1.72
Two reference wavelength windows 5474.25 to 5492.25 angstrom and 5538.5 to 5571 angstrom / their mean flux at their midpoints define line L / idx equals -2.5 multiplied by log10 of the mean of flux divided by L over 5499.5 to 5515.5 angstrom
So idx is 0.035 mag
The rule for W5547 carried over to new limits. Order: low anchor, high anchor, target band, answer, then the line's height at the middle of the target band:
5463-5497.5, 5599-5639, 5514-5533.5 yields -0.2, 1.7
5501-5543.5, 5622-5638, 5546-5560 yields -0.3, 1.7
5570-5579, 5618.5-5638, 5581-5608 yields -0.2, 1.7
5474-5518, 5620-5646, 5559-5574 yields -0.3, 1.69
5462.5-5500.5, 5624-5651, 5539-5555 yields -0.7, 1.69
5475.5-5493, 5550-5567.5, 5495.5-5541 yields 1.4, 1.73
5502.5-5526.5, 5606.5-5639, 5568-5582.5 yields 0.0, 1.71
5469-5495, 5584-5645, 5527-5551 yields -0.3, 1.7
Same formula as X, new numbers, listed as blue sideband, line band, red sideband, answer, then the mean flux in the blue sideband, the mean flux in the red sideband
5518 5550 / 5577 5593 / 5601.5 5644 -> 0.0 angstrom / 1.72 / 1.71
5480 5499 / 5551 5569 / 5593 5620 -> -0.3 angstrom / 1.71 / 1.71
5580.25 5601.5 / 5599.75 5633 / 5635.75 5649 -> -0.3 angstrom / 1.71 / 1.7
